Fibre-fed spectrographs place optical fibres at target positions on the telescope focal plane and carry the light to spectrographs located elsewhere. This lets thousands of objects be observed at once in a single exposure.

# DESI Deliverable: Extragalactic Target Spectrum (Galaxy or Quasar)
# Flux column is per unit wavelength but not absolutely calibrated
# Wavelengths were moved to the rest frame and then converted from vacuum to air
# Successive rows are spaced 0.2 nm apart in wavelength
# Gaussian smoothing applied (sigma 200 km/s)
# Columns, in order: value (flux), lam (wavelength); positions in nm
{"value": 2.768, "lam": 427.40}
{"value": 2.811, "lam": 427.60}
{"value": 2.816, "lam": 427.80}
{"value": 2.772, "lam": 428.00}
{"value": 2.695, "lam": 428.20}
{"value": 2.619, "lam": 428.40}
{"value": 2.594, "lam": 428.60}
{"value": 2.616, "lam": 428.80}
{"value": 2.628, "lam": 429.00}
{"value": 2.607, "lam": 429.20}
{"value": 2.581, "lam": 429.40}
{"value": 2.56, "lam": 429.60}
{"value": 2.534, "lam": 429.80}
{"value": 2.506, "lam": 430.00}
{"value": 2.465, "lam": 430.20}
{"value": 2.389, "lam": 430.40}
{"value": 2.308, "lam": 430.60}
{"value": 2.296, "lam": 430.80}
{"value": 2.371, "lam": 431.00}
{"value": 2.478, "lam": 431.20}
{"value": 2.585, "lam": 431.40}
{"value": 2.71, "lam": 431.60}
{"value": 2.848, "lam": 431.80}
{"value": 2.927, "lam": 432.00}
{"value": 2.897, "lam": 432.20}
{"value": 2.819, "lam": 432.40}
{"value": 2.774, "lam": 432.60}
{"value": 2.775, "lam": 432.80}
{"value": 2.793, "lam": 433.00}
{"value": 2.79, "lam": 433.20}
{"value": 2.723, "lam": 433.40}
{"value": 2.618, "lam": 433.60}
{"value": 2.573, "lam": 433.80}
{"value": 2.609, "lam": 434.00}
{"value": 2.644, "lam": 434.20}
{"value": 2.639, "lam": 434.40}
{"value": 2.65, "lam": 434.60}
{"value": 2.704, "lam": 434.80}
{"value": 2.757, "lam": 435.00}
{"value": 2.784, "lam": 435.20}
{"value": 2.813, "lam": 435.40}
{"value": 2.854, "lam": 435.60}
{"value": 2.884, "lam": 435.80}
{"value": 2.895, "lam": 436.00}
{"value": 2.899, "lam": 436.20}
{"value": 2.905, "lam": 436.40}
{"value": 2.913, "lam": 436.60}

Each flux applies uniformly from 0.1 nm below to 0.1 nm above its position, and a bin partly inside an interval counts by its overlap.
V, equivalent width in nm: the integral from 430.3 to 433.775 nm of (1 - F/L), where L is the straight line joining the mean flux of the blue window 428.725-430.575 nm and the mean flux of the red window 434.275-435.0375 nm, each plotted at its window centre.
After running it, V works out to -0.06 nm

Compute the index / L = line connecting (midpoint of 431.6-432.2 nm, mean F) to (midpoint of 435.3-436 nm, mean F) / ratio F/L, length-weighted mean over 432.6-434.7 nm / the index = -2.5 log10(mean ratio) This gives 0.068 mag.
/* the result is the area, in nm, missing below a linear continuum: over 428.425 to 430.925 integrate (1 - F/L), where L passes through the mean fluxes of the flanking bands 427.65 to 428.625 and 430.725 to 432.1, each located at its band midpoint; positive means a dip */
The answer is 0.15 nm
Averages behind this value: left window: 2.71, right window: 2.61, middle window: 2.51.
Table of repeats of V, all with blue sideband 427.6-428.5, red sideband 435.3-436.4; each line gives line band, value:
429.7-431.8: 0.227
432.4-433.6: 0.025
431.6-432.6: -0.014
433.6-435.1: 0.103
